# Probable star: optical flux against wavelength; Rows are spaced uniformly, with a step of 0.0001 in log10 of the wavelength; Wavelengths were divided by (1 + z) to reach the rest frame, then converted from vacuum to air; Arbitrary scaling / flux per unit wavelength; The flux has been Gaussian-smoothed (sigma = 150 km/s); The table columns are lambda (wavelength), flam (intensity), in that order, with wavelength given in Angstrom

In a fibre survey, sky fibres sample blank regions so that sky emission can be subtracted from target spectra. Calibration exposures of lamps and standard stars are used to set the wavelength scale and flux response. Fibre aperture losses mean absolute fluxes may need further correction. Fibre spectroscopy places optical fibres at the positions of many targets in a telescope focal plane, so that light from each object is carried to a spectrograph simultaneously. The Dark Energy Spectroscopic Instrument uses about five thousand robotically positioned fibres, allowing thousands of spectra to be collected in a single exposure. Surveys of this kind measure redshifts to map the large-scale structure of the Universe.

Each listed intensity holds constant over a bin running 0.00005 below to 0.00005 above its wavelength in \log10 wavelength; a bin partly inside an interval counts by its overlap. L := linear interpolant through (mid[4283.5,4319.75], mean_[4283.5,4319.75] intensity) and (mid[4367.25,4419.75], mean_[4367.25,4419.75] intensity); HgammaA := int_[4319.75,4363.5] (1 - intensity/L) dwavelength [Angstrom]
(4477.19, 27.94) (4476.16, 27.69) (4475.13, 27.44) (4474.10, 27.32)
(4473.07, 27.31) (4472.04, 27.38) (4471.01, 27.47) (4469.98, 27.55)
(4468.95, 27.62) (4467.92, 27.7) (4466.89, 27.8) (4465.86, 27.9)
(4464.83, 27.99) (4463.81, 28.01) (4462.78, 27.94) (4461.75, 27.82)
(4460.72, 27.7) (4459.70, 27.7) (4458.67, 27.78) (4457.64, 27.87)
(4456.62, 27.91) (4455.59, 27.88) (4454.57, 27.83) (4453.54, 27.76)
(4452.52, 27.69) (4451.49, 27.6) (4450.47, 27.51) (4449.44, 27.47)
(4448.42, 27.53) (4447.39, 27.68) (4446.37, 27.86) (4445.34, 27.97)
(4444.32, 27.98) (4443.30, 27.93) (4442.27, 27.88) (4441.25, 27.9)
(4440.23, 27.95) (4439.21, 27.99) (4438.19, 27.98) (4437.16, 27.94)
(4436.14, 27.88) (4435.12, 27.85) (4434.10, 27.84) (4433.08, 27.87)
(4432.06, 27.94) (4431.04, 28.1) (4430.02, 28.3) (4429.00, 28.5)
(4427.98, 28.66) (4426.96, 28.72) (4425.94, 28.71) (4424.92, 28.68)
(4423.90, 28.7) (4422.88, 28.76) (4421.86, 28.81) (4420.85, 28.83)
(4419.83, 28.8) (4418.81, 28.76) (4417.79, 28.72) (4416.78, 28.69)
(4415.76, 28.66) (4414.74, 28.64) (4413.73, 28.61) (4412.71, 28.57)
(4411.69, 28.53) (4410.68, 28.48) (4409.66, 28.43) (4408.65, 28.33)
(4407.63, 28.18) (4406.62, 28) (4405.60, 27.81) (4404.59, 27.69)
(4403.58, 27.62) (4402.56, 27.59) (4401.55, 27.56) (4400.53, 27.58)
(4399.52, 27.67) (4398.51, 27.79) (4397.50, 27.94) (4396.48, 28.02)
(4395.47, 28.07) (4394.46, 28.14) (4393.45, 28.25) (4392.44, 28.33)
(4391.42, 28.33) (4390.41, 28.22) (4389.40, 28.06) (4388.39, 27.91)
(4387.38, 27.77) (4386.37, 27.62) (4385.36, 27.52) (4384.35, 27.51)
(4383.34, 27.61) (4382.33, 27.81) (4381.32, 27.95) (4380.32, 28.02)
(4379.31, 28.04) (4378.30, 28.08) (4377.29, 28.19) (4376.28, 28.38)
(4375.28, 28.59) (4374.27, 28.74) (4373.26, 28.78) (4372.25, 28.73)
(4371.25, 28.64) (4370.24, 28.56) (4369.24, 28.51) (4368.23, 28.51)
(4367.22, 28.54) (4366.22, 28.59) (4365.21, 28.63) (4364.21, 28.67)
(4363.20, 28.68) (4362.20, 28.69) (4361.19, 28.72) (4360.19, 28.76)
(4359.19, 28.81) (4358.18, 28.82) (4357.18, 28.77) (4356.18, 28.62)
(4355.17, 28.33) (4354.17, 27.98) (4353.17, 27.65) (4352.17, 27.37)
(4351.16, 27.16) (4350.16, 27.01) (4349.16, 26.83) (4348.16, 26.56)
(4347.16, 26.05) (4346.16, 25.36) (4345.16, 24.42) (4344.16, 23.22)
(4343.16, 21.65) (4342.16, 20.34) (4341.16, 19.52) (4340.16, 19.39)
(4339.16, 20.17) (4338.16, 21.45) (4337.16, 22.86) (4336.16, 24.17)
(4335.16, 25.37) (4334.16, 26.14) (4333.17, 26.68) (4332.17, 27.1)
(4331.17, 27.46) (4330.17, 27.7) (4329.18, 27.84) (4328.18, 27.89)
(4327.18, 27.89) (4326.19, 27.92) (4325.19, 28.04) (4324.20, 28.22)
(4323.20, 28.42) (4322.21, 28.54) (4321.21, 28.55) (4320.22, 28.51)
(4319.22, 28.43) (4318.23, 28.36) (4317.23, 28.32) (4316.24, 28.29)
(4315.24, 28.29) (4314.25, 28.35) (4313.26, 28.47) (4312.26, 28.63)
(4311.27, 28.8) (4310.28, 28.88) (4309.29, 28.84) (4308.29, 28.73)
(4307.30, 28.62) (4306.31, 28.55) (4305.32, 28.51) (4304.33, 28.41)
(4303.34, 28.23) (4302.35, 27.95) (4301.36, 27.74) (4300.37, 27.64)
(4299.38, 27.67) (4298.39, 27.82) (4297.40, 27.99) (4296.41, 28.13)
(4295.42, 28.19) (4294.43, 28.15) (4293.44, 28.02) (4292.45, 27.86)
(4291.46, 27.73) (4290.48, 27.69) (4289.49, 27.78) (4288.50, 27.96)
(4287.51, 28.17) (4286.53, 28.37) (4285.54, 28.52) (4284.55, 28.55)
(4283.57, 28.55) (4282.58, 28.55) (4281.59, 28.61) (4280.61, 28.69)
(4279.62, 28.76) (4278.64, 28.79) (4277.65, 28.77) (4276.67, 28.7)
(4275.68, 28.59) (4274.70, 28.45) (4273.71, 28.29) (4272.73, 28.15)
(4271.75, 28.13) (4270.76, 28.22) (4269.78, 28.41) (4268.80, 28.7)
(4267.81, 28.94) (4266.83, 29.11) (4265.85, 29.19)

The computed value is 2.9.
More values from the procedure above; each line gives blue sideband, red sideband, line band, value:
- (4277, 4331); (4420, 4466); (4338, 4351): 2.22 Angstrom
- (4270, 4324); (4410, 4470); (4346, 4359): 0.34 Angstrom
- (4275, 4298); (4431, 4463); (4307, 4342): 1.73 Angstrom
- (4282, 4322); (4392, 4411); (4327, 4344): 2.37 Angstrom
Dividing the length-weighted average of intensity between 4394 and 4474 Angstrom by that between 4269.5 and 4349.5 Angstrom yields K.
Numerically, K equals 1.03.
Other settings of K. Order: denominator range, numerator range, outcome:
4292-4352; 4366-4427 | 1.05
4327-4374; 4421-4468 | 1.05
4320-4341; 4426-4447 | 1.08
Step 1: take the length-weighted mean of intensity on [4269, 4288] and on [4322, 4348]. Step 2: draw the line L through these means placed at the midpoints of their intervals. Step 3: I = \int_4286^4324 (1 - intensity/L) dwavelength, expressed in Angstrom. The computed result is -1.9 Angstrom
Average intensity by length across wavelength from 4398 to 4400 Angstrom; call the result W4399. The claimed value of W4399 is 27.8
